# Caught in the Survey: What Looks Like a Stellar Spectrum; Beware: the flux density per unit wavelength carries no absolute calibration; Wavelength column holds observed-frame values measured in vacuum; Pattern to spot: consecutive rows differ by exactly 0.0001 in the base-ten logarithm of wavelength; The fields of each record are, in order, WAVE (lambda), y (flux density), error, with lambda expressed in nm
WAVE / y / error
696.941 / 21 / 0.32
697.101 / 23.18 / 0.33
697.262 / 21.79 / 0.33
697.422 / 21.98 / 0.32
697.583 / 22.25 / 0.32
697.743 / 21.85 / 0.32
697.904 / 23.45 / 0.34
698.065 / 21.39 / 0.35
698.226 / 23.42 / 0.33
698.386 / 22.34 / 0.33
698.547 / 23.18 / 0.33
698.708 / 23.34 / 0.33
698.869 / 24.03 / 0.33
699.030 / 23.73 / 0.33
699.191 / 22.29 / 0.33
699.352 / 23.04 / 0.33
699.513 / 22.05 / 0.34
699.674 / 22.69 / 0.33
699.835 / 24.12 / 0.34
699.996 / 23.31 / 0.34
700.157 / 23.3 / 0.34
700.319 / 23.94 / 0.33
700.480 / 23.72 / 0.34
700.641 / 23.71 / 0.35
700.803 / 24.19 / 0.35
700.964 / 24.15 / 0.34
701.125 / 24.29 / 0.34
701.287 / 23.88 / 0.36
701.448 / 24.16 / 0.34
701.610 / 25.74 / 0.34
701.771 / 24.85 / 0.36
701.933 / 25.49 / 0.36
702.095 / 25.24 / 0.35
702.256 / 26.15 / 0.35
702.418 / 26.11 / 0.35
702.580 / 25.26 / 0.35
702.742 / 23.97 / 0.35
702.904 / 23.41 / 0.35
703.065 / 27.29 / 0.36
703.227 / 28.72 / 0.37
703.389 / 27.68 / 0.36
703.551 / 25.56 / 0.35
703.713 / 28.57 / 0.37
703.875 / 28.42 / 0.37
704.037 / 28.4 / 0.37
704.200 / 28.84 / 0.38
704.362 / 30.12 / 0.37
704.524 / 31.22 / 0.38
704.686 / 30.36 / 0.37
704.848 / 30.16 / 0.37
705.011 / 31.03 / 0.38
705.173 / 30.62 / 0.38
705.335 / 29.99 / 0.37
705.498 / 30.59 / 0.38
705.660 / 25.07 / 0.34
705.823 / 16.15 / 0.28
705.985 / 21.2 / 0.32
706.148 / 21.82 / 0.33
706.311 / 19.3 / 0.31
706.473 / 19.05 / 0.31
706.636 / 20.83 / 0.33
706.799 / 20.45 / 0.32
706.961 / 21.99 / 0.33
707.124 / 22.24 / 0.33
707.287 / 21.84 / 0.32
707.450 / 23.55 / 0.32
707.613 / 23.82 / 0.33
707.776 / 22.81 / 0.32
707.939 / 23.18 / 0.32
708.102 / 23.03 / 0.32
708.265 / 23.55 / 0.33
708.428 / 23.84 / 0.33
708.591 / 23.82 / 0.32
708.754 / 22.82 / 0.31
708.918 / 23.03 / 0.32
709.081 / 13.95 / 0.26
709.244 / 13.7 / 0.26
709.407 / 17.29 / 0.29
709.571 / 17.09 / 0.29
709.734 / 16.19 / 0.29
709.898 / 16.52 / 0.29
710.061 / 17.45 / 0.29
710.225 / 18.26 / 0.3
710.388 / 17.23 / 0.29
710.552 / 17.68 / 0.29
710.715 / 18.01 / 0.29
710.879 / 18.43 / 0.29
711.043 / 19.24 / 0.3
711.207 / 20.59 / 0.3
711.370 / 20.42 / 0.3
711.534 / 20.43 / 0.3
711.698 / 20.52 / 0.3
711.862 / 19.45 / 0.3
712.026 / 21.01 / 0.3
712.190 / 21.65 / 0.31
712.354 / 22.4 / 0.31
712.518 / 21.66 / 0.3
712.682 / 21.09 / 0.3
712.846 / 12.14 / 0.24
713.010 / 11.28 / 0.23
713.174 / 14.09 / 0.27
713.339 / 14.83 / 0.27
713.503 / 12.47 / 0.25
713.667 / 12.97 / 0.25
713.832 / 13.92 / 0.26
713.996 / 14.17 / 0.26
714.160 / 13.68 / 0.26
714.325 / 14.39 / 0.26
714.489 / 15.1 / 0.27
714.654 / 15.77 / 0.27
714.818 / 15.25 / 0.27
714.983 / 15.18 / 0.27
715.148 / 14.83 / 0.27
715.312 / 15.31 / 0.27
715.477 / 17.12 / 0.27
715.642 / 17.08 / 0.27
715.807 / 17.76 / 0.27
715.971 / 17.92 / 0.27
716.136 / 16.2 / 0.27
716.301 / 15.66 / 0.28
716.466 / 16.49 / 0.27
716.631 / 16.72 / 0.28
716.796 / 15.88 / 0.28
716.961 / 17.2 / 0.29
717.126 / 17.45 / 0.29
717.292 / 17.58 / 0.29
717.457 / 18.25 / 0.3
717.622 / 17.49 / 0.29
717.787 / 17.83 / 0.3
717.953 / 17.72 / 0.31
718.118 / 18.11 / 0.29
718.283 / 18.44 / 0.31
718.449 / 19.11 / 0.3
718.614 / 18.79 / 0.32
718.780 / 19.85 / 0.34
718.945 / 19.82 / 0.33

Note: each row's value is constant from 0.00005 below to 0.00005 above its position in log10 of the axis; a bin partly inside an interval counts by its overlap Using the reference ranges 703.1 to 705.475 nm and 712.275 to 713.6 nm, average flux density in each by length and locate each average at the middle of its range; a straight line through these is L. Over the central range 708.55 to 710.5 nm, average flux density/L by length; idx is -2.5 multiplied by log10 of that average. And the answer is 0.19 mag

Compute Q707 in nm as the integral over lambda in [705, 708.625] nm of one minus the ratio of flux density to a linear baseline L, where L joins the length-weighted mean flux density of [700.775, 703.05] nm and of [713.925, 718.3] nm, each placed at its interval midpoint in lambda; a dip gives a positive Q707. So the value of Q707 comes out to -0.221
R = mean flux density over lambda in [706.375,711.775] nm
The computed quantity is 20.1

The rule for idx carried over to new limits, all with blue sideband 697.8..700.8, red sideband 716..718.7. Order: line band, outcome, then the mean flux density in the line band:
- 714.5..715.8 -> 0.15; 15.9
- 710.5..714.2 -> 0.09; 17.5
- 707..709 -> -0.13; 23.1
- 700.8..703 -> -0.11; 24.8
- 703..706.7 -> -0.23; 26.6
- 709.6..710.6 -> 0.15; 17.2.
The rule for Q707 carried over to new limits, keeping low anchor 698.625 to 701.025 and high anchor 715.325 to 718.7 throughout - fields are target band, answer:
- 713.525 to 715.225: 0.36 nm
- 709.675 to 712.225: 0.08 nm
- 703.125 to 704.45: -0.38 nm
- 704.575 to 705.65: -0.43 nm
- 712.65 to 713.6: 0.24 nm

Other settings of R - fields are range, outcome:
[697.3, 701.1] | 23.1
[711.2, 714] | 17.5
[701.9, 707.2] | 25.8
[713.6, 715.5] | 14.7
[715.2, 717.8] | 17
